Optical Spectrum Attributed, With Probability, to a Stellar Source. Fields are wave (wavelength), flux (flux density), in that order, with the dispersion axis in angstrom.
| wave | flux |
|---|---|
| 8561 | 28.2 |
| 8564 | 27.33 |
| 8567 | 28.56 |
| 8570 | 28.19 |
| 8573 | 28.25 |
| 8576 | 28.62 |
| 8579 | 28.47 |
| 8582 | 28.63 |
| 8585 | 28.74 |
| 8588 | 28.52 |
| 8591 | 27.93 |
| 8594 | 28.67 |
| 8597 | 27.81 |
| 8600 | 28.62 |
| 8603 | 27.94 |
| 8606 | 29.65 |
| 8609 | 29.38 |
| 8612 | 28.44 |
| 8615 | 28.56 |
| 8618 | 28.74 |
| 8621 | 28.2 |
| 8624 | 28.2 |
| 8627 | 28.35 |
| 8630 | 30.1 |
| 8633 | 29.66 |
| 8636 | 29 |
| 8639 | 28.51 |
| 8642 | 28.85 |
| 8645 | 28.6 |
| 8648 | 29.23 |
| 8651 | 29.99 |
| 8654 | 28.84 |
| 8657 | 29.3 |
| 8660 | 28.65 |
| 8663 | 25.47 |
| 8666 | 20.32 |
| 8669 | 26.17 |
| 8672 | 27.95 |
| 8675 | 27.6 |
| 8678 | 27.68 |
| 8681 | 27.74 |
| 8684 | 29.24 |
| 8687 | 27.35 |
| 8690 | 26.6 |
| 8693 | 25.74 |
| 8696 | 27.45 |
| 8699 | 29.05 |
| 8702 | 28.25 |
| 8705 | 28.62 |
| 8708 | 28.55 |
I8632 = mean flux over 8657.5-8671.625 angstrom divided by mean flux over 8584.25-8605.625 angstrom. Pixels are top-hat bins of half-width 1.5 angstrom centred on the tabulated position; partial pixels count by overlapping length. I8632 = 0.90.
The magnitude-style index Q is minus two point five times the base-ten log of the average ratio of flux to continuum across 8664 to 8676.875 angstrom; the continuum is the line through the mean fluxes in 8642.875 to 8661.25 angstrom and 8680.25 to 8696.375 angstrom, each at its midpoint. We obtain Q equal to 0.11 mag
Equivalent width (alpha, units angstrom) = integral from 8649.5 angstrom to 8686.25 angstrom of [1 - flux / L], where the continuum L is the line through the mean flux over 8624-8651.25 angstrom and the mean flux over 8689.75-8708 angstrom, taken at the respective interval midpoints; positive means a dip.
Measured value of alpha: 1.3 angstrom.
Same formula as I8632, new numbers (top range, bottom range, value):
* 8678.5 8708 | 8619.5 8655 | 0.96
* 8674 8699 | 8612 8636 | 0.95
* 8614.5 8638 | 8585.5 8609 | 1.01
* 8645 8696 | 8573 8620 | 0.96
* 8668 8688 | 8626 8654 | 0.95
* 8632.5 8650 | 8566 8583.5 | 1.02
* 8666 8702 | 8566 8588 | 0.96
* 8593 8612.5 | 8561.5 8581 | 1.01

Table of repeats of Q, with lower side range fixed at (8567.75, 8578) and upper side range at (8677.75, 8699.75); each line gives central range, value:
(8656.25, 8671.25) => 0.07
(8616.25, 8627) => -0.01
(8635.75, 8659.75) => -0.05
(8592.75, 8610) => -0.02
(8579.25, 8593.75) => -0.01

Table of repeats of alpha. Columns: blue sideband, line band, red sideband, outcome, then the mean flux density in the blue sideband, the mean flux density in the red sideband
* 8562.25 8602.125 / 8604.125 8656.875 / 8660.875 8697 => -2.8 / 28.3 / 26.6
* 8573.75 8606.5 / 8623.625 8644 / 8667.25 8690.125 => -0.7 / 28.5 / 27.5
